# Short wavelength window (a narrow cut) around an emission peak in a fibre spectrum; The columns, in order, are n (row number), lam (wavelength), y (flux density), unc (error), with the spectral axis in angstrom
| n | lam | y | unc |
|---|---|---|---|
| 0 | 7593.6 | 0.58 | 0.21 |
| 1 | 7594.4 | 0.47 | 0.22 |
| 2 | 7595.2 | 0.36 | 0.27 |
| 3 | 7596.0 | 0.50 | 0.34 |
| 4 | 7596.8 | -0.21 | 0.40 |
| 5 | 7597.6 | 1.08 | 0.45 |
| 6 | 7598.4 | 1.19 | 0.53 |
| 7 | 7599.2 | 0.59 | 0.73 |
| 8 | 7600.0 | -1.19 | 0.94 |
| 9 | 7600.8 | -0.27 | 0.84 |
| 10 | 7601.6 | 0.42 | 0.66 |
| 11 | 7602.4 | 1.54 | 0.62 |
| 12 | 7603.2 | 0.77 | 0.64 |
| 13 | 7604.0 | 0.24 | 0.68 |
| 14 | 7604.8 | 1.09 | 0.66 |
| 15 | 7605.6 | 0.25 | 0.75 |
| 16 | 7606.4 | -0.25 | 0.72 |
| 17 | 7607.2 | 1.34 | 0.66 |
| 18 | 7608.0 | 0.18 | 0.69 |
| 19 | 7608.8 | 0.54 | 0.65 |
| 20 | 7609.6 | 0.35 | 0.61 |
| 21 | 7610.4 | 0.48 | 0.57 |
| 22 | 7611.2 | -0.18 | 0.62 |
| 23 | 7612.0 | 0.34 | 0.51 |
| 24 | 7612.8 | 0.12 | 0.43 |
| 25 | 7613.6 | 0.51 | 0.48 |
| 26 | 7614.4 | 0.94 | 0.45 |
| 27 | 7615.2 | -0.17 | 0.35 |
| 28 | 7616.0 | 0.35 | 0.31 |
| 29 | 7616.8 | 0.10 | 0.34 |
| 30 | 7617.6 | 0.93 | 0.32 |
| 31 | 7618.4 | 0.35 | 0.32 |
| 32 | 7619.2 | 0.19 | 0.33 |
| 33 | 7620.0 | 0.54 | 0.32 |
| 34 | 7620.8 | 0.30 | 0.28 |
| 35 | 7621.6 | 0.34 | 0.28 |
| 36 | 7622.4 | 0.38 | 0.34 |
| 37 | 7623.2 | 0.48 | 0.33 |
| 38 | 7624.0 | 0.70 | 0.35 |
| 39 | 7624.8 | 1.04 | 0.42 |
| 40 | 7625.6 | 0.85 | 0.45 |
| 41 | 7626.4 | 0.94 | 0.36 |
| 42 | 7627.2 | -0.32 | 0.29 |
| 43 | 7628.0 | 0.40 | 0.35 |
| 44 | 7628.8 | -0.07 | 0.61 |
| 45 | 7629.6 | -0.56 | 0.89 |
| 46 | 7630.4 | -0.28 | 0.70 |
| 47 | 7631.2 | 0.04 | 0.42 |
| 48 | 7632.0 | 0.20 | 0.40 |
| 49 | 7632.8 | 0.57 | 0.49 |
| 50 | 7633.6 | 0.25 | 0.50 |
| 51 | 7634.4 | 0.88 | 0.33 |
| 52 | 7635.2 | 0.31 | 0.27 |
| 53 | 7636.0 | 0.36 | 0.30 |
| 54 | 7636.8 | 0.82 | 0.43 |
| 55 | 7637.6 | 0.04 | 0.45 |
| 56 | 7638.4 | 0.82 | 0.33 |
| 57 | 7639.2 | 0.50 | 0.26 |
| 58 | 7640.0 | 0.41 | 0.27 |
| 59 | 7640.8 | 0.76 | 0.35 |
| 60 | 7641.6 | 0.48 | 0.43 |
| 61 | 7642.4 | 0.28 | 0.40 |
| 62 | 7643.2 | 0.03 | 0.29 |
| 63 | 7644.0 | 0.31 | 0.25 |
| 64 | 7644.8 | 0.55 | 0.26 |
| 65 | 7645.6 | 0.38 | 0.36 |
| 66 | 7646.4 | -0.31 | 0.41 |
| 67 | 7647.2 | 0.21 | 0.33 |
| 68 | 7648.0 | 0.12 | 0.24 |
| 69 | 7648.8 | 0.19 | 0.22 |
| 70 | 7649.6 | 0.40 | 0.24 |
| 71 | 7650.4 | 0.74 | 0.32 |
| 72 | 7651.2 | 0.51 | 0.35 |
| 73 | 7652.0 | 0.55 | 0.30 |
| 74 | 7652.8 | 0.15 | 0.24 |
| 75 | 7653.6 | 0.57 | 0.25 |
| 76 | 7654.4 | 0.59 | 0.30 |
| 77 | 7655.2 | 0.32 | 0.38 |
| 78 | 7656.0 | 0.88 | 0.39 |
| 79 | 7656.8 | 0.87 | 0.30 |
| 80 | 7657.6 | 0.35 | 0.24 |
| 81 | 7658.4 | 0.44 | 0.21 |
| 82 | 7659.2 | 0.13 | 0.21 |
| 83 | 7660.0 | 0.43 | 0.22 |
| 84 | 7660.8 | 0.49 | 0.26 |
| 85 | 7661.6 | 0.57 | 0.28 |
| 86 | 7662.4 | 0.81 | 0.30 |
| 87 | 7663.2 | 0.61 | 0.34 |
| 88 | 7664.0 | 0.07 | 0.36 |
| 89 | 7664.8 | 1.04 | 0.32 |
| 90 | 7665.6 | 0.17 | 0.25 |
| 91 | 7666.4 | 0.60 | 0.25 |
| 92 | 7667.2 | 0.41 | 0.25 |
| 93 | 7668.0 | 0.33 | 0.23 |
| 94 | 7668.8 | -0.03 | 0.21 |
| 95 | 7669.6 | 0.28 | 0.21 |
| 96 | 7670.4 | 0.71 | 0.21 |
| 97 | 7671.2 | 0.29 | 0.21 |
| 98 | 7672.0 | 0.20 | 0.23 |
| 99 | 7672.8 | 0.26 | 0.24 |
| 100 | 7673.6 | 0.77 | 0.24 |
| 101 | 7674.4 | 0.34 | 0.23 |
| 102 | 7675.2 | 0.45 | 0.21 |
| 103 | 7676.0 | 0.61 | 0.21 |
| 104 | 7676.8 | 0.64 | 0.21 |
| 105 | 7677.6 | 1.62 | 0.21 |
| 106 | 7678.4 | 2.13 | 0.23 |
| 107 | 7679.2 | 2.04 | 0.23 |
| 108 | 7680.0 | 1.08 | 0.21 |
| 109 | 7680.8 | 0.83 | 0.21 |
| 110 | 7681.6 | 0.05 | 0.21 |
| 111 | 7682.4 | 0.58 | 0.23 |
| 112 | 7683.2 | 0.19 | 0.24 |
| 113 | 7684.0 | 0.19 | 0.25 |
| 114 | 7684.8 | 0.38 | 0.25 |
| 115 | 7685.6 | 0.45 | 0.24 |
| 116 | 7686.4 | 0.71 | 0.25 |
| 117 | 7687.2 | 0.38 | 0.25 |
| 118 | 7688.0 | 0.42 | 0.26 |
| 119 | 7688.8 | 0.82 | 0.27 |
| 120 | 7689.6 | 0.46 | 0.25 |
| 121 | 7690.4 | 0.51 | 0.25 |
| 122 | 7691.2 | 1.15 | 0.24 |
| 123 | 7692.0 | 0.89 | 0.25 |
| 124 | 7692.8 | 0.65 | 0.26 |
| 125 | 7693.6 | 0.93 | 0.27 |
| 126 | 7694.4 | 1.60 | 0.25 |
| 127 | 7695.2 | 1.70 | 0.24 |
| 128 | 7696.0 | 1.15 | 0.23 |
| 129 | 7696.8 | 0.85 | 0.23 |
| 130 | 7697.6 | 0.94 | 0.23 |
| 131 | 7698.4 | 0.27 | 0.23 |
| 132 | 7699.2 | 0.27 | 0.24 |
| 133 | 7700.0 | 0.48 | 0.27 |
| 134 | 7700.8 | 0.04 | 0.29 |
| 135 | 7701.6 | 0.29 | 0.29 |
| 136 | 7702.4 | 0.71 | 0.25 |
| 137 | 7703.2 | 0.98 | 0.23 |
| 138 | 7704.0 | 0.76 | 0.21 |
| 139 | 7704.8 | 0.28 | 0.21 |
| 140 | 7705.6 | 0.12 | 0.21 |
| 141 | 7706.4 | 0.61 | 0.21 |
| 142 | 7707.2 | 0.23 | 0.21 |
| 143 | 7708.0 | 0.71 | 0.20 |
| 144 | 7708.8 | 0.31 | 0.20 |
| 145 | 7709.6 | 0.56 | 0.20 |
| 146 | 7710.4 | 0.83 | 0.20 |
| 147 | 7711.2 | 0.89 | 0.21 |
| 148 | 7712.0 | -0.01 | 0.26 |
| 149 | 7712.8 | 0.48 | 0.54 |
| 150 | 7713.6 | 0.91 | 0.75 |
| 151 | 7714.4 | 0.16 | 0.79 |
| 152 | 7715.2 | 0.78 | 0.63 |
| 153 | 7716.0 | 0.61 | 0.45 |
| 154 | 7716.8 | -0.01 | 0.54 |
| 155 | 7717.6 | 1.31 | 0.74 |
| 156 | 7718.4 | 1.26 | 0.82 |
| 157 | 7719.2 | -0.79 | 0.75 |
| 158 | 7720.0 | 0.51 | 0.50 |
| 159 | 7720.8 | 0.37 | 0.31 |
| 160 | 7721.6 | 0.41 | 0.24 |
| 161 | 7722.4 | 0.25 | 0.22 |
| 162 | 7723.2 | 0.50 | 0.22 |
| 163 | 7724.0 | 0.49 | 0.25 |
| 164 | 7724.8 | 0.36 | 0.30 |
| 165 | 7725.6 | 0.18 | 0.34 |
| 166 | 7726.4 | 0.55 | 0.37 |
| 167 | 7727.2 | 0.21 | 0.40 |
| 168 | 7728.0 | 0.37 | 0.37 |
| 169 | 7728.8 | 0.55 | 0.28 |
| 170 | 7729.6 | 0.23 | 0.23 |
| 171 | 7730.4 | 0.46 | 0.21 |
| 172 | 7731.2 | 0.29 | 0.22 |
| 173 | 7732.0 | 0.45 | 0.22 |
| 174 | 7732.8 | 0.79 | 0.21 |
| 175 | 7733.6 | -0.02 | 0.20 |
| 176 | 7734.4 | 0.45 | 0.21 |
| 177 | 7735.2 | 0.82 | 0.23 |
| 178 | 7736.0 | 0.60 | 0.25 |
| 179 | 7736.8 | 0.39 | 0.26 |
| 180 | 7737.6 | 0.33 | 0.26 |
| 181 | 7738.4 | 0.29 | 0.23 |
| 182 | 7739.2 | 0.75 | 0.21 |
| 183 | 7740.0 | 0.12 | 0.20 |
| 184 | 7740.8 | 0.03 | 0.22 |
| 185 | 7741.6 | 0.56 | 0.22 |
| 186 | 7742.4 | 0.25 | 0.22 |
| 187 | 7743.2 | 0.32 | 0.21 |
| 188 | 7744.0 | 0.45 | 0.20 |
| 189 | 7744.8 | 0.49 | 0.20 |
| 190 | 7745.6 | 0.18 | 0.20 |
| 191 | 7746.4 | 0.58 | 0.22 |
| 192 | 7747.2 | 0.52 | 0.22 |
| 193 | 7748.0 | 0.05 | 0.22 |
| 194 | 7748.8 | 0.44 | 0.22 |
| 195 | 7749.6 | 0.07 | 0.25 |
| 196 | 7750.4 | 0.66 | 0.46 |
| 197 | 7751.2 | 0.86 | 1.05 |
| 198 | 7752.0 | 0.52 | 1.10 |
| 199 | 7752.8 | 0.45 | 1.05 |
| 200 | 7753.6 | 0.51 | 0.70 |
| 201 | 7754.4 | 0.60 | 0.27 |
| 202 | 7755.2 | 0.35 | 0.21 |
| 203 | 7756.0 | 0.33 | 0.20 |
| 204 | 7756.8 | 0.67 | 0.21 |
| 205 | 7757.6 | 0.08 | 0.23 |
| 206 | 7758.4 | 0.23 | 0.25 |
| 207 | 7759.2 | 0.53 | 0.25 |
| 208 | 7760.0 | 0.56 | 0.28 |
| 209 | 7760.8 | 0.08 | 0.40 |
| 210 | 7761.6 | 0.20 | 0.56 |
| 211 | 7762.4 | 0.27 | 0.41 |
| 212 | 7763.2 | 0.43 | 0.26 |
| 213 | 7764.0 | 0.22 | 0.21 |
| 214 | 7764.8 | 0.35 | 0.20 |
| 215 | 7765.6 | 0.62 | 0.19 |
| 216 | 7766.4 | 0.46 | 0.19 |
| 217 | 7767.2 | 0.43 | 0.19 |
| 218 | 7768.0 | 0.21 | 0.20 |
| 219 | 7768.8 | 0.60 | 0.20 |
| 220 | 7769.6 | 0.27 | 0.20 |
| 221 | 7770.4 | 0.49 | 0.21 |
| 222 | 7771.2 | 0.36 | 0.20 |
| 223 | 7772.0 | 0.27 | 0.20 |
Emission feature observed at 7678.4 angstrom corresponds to [S II]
